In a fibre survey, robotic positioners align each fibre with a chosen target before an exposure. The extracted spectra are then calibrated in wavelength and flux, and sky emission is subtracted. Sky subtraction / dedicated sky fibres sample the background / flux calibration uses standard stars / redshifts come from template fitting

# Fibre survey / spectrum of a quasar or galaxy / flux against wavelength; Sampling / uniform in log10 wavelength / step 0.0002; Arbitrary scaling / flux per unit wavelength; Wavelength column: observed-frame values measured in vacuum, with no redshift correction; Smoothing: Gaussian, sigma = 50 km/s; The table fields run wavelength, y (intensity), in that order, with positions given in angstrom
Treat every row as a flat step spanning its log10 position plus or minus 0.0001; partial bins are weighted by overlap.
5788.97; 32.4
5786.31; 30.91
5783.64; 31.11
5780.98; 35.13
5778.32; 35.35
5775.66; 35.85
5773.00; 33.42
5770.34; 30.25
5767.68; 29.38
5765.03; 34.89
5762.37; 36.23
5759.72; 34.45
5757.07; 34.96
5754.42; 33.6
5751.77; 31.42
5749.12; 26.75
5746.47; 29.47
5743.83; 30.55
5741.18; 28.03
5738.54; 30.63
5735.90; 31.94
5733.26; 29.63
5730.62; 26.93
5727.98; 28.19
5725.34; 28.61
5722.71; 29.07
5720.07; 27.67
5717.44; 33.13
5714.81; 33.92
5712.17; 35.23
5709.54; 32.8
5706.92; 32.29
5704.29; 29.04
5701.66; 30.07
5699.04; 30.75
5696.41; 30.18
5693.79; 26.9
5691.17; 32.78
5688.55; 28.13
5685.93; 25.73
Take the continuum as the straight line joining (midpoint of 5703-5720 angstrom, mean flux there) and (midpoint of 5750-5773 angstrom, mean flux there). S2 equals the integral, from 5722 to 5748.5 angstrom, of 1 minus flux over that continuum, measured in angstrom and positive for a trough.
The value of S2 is 2.8 angstrom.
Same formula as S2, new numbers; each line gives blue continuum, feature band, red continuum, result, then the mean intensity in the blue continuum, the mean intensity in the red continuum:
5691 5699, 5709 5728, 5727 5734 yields -1.7 angstrom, 29.7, 28.1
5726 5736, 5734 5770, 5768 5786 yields -1.0 angstrom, 28.8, 33.1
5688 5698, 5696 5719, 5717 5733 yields -2.2 angstrom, 29.6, 28.7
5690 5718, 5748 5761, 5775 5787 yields 0.2 angstrom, 31.5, 33.7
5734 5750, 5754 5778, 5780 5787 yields -1.9 angstrom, 29.6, 32.4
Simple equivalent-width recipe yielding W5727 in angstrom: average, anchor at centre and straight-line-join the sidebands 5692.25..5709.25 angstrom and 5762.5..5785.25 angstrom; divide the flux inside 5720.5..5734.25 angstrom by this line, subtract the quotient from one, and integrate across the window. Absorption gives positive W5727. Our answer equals 1.3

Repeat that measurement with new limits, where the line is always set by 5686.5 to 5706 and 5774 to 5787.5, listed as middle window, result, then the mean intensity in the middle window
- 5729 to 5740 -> 0.61 angstrom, 29.7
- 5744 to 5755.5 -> 0.69 angstrom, 30.3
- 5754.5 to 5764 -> -0.68 angstrom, 35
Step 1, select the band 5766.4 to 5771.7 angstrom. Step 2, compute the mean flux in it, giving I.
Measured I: 29.8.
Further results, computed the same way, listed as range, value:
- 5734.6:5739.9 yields 31.3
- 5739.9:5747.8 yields 29.3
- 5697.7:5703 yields 30.4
